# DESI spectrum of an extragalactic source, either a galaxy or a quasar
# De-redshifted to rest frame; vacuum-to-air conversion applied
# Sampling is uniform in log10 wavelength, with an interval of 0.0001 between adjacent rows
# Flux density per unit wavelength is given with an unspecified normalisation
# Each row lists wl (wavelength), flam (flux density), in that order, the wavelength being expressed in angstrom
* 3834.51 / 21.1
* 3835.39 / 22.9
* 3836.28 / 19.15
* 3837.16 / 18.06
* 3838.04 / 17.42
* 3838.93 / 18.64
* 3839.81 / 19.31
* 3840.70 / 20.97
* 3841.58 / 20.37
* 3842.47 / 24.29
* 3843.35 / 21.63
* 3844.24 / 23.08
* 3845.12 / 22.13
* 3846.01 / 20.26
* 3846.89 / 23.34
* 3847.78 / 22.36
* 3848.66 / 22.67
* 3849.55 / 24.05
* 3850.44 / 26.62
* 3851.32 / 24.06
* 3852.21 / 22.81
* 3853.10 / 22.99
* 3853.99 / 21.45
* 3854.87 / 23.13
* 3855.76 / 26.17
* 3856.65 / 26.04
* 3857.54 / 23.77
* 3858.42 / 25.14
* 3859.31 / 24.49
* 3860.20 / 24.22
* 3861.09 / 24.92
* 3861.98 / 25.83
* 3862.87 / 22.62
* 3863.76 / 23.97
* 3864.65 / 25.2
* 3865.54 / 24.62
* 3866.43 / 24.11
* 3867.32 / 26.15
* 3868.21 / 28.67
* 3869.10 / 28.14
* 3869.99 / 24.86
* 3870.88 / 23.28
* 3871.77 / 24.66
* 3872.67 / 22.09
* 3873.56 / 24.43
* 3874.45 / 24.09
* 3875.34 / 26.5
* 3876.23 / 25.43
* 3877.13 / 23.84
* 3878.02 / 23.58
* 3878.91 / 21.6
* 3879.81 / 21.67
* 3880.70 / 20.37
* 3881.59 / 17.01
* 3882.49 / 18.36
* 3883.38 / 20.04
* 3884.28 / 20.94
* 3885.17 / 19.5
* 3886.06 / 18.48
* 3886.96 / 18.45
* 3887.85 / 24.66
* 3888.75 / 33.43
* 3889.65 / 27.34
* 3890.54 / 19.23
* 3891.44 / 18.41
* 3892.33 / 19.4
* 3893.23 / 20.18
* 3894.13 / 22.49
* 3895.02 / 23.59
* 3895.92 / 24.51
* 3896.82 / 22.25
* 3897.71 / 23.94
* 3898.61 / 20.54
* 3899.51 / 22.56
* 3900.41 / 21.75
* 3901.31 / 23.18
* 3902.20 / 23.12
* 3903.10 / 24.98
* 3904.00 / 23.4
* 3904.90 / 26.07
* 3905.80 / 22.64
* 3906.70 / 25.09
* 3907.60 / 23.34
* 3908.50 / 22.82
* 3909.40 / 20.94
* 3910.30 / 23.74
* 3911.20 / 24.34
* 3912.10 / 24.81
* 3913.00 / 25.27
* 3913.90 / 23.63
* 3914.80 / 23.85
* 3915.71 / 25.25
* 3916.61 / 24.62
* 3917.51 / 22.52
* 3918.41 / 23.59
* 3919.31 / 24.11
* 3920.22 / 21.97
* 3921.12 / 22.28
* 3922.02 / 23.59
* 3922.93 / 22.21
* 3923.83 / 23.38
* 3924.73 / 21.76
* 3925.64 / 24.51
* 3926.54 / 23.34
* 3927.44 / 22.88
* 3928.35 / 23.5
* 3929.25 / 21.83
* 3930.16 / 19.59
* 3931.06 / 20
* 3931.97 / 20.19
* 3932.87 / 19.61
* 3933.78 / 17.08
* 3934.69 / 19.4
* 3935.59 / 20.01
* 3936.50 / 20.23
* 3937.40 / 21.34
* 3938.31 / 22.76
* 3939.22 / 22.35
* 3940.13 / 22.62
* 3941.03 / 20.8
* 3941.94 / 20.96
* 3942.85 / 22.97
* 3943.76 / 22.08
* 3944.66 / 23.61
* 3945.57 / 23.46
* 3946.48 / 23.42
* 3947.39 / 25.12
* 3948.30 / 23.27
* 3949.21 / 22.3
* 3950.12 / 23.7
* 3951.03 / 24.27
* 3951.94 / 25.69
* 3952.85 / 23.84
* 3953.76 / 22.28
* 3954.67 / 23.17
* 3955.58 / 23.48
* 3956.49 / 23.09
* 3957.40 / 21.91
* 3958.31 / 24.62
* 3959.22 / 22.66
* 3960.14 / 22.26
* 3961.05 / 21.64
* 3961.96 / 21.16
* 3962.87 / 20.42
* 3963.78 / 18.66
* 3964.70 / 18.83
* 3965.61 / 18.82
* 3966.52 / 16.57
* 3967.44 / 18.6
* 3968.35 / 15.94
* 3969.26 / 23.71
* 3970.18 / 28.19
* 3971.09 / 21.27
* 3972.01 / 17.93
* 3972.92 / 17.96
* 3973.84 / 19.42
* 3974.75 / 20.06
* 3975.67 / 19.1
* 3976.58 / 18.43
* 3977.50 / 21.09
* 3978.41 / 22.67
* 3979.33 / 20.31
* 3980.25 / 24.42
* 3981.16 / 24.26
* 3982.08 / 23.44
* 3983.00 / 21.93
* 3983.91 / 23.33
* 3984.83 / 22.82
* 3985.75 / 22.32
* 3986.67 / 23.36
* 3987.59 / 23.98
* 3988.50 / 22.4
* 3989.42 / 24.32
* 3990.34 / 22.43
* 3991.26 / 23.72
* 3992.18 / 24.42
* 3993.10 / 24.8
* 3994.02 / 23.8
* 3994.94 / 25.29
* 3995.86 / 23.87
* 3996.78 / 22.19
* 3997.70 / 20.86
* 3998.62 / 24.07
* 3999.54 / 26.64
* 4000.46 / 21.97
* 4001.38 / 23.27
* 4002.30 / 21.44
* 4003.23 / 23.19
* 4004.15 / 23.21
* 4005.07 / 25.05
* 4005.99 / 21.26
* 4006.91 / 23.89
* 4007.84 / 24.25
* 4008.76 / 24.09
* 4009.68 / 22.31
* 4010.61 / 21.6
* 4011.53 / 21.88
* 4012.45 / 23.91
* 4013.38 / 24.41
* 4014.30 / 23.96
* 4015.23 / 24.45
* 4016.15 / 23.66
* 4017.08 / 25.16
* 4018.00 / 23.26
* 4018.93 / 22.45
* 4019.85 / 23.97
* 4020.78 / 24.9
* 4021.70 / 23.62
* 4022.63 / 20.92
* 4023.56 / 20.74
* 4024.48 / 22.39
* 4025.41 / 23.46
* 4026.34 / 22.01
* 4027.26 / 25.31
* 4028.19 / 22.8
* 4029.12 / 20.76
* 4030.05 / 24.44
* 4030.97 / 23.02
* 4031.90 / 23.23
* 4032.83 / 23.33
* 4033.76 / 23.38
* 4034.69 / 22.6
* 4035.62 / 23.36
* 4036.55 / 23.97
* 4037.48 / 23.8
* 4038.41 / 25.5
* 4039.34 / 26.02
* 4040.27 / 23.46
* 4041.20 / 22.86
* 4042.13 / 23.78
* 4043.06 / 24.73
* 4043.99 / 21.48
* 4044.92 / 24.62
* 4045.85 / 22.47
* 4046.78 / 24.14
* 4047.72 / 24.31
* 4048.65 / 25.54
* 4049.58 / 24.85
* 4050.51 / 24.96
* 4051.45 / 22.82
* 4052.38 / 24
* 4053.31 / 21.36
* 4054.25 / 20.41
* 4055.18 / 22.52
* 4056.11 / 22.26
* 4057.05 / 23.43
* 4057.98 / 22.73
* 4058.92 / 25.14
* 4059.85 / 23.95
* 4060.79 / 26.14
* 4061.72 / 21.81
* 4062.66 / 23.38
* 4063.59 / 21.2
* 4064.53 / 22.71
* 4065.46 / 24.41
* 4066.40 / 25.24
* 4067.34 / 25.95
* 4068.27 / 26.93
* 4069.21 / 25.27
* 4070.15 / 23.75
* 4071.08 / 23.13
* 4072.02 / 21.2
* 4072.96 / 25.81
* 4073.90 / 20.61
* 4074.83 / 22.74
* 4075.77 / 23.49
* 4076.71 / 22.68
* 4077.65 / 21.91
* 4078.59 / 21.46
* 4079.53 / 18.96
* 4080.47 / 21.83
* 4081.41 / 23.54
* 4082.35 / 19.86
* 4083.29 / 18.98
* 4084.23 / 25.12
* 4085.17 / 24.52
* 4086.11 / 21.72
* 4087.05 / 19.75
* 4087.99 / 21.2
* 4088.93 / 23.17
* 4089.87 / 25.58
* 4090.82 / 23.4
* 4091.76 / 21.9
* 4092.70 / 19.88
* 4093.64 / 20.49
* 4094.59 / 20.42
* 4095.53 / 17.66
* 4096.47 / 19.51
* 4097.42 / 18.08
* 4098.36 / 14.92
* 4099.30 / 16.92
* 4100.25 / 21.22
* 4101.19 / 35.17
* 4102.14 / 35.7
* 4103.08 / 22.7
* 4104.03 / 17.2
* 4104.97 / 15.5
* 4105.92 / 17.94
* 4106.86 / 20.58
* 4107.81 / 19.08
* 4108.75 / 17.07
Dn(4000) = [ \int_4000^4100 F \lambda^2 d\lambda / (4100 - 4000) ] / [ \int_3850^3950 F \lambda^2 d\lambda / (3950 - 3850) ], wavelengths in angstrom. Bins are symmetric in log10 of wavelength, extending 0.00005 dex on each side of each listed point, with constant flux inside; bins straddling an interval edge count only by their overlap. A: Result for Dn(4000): 1.1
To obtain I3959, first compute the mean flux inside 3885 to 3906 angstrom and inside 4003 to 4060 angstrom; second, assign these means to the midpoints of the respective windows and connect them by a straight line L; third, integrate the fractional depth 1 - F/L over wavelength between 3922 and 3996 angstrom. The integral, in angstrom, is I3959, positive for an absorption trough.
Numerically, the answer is 3.28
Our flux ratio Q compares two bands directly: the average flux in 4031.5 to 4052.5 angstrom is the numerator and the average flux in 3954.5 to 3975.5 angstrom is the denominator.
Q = 1.1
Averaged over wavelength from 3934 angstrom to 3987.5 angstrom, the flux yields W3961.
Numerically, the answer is 21.8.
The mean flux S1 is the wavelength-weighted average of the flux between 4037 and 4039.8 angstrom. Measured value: 25.1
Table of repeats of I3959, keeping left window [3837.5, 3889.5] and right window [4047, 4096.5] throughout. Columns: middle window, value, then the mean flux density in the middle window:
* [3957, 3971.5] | 1.3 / 21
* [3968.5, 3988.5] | 1.0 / 21.8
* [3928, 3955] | 1.1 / 22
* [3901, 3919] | -0.6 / 23.9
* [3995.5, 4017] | -0.4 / 23.3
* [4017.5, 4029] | 0.0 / 22.9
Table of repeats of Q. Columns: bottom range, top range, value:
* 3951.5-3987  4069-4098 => 1.01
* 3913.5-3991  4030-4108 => 1.03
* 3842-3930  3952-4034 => 0.97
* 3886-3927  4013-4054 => 1.01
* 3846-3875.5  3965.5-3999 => 0.90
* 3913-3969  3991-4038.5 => 1.06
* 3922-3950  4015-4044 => 1.07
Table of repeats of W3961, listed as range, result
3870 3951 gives 22.6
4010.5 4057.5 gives 23.4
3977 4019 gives 23.3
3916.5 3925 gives 23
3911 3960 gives 22.7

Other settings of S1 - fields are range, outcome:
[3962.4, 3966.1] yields 19.2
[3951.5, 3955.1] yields 23.7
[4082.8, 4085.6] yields 22.8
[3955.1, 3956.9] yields 23.3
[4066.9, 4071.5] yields 25.1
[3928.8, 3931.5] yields 20.5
